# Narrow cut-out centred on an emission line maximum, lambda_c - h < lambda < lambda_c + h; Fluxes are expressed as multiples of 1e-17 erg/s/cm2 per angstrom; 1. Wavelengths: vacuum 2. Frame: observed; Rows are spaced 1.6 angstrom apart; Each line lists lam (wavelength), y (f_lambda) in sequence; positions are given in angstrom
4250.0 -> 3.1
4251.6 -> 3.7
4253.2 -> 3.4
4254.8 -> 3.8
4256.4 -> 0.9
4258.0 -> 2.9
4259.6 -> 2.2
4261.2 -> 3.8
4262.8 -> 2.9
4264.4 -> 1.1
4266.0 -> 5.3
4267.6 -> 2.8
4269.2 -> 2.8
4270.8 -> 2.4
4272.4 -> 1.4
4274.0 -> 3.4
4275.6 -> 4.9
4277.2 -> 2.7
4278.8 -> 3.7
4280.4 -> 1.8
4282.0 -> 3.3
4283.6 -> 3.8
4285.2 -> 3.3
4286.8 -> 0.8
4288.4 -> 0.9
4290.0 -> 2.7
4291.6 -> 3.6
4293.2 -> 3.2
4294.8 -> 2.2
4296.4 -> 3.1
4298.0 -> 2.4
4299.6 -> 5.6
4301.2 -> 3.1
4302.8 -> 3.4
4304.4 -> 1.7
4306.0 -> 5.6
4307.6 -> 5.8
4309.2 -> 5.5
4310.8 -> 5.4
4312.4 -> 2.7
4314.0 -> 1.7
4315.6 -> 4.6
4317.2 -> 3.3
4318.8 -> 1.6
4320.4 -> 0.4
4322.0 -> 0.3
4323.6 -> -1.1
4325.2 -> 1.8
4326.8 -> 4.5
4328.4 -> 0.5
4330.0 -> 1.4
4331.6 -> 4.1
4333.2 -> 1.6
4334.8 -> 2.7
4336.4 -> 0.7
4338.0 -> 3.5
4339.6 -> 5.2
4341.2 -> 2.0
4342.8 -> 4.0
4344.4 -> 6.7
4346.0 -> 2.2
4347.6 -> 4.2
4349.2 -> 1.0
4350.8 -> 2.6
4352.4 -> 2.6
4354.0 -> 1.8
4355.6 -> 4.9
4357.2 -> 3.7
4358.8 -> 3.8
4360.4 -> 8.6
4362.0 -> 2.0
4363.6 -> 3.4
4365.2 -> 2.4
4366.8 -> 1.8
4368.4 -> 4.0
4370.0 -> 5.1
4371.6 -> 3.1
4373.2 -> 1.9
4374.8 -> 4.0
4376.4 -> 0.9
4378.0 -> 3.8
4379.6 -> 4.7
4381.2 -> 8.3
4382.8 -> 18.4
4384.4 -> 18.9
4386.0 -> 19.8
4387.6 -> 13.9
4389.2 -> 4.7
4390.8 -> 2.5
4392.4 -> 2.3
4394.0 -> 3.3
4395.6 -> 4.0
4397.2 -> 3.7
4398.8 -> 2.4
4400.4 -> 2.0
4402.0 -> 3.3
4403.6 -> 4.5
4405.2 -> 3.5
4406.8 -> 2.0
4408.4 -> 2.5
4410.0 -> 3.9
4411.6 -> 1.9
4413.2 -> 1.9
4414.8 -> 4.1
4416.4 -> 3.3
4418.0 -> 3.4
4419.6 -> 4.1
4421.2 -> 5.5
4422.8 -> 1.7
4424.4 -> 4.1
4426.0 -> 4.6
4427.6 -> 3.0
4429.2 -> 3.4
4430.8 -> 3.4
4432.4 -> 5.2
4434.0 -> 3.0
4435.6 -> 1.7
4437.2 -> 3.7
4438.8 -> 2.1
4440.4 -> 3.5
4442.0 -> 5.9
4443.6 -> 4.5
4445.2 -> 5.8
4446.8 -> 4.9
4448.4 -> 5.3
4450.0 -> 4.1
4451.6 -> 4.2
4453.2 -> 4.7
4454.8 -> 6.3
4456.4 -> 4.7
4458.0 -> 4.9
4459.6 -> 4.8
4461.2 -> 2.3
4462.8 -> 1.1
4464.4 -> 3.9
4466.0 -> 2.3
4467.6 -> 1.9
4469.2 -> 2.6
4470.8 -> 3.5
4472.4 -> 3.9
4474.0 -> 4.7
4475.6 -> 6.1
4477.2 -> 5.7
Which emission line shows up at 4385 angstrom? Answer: [O II]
